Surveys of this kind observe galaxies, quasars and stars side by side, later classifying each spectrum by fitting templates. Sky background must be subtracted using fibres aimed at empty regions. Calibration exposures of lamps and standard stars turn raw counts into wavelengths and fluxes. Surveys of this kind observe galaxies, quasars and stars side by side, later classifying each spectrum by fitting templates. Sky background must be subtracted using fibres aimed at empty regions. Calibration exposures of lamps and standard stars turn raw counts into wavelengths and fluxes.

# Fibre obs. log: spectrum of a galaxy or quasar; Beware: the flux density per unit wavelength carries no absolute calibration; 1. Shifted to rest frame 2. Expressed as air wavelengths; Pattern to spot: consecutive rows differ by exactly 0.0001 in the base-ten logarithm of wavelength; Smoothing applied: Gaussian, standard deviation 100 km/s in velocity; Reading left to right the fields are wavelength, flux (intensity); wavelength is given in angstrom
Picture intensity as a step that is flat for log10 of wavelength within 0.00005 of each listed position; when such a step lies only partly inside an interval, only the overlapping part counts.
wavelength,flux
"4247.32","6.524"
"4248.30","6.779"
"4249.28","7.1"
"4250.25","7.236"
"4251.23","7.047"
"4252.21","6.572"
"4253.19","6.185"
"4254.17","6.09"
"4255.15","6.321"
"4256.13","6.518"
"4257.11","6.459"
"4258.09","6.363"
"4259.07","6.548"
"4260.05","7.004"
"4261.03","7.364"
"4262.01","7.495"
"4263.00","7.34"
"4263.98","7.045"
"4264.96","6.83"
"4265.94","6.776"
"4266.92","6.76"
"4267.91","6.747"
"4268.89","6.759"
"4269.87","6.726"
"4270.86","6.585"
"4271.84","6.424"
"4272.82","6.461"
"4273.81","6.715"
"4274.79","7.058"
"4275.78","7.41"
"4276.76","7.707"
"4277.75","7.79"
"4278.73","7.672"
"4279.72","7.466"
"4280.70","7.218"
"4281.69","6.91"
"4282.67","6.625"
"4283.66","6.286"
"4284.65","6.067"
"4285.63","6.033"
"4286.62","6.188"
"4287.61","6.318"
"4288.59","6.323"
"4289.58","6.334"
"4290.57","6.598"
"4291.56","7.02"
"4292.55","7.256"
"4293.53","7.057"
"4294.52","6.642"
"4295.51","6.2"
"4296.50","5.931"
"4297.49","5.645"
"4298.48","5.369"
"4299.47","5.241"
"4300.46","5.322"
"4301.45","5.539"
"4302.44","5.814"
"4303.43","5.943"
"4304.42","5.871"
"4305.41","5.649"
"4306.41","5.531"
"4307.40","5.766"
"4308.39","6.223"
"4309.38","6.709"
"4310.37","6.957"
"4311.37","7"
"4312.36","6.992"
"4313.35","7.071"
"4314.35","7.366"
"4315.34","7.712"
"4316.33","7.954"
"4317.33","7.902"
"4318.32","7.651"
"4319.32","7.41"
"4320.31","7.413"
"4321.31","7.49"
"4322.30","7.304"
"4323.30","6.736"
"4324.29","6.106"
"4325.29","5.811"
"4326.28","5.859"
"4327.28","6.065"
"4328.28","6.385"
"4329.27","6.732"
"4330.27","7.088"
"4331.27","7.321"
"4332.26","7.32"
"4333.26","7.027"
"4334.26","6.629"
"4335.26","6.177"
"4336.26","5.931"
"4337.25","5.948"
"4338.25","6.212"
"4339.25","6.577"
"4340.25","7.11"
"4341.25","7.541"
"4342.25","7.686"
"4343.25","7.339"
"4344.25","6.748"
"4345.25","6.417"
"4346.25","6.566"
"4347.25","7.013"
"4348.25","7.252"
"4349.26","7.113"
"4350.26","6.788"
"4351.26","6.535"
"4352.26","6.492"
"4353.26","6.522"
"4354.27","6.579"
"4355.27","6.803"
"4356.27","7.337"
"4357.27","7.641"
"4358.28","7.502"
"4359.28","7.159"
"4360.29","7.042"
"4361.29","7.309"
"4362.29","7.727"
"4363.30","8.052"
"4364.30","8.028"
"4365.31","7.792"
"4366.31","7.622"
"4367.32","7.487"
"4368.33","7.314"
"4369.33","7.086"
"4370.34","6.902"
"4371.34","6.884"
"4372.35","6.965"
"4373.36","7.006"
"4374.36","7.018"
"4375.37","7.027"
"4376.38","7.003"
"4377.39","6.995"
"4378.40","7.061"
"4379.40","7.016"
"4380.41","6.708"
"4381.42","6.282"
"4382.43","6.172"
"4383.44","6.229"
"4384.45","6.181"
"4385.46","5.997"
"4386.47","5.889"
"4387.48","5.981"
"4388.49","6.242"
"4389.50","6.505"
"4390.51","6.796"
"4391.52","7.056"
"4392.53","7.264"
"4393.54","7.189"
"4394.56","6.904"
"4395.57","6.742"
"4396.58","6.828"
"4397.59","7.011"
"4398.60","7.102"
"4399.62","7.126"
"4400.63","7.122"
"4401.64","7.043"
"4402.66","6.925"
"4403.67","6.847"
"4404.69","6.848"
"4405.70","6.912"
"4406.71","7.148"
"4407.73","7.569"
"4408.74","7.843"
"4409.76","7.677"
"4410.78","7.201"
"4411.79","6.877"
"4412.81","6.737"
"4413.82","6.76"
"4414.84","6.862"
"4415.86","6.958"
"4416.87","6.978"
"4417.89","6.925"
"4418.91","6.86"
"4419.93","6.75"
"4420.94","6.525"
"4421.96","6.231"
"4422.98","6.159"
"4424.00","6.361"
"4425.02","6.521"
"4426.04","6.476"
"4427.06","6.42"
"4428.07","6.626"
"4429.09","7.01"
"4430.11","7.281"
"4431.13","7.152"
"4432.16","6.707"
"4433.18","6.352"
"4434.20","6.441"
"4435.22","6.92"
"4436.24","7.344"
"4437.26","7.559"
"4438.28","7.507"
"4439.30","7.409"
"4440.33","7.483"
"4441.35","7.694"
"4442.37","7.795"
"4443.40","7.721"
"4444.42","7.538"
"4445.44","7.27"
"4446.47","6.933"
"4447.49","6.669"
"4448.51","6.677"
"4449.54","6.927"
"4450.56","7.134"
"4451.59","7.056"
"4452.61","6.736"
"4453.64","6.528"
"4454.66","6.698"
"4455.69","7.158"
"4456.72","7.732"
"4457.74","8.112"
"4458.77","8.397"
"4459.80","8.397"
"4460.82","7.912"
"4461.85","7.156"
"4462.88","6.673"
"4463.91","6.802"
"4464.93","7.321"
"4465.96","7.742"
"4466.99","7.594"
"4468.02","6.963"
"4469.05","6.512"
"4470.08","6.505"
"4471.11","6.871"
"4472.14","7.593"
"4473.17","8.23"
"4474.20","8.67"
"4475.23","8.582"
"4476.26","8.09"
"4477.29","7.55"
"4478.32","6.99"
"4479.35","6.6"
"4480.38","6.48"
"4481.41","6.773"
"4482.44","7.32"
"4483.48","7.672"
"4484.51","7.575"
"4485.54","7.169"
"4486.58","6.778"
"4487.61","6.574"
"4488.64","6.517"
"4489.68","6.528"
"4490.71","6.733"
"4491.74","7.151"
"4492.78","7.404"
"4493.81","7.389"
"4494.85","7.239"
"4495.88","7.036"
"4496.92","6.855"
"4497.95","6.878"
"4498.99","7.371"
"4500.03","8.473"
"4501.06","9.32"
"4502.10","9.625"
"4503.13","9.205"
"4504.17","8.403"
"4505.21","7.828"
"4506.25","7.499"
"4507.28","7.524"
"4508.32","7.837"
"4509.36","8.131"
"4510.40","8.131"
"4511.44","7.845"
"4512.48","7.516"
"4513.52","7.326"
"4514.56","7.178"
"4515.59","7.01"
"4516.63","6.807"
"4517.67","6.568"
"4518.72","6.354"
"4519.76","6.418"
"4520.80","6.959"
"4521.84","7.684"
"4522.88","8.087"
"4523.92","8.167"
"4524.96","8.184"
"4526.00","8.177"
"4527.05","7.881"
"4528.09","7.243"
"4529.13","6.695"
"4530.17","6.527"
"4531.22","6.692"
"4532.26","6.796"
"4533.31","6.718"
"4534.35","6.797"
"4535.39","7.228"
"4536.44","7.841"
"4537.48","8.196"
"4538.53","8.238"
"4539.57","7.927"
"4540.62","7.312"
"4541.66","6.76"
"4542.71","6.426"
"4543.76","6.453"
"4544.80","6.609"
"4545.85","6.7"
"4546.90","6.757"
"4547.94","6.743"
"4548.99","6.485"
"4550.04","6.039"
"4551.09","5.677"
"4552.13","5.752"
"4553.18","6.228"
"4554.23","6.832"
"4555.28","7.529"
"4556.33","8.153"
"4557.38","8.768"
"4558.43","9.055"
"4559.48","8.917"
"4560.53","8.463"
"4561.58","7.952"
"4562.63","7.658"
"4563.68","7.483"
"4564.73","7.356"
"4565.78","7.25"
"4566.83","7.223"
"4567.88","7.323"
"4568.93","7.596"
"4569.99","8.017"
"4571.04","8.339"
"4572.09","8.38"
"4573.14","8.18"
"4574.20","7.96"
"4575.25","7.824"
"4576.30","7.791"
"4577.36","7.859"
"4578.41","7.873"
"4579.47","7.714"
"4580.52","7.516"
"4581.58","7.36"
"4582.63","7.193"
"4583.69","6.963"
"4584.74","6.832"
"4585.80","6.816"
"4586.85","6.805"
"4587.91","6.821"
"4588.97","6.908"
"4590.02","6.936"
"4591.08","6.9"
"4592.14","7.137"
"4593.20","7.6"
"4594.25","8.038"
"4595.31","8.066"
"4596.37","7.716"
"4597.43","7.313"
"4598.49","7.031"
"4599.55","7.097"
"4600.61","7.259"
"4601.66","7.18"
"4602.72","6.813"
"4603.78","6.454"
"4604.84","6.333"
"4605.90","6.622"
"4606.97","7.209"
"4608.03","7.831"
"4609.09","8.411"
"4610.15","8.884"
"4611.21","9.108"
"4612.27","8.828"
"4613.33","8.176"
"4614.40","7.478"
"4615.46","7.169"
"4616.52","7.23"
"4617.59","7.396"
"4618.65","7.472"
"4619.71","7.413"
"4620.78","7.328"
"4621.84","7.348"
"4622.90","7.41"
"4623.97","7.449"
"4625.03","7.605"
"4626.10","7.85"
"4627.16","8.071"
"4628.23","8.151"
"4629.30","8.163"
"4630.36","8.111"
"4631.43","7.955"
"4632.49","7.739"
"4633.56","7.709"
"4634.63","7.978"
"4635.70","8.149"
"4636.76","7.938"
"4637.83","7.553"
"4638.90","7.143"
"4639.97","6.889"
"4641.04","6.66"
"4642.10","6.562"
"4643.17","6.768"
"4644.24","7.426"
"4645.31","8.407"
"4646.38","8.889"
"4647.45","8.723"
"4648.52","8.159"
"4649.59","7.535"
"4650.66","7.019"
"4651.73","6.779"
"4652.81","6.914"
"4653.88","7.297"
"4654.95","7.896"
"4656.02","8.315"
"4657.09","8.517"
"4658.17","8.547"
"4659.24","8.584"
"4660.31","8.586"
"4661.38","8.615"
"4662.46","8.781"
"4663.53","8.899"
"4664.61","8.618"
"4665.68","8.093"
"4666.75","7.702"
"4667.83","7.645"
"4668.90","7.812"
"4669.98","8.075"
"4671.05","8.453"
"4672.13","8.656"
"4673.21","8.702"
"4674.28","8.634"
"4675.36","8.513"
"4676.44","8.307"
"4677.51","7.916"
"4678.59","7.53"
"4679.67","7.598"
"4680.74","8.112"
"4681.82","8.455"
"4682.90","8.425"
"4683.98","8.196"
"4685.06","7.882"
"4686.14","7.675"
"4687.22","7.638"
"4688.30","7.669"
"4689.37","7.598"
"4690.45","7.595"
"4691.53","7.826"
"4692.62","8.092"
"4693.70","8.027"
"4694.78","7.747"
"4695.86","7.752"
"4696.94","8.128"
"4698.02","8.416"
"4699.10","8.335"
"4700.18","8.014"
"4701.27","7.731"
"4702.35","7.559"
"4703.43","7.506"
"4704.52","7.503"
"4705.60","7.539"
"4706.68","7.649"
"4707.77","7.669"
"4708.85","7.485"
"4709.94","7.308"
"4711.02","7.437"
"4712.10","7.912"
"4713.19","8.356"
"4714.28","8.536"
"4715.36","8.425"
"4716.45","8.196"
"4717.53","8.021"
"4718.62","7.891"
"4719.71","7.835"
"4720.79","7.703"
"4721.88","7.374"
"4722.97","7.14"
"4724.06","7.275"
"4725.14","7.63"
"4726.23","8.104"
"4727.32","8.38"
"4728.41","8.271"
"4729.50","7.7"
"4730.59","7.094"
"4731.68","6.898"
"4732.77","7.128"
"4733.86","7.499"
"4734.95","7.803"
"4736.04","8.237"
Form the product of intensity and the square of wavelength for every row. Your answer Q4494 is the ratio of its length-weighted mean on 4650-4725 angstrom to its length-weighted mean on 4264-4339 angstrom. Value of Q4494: 1.4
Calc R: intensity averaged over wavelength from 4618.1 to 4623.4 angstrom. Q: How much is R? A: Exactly 7.41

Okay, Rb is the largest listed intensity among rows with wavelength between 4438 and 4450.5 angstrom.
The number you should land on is 7.795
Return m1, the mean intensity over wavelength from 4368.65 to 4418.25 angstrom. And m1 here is 6.87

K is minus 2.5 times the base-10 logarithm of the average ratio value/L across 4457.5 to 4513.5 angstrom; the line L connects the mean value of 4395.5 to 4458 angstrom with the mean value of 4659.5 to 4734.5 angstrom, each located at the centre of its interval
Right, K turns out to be -0.05 mag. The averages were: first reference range 7.01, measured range 7.51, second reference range 7.94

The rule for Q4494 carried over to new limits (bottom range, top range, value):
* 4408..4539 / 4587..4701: 1.15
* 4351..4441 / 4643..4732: 1.30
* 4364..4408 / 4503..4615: 1.16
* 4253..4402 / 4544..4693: 1.29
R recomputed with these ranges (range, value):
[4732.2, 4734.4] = 7.31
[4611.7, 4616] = 7.93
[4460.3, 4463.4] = 7.25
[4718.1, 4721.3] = 7.82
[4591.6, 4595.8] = 7.71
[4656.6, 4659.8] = 8.55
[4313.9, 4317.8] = 7.74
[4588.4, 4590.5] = 6.93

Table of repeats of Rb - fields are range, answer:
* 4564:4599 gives 8.38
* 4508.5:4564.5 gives 9.055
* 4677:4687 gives 8.455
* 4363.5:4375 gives 8.028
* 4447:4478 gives 8.67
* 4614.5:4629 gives 8.151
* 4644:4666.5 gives 8.899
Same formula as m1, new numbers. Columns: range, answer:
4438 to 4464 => 7.32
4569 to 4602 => 7.47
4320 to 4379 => 6.96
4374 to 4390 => 6.51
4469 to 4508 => 7.48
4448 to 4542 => 7.39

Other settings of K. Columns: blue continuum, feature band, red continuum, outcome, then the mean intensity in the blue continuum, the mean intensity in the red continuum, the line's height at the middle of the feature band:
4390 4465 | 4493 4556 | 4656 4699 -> 0.03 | 7.06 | 8.16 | 7.49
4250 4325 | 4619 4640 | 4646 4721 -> 0.01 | 6.68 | 8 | 7.82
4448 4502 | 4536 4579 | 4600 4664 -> 0.01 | 7.31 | 7.73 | 7.53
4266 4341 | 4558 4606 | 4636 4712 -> 0.01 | 6.63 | 7.9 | 7.58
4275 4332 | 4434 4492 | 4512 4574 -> -0.03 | 6.64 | 7.32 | 7.09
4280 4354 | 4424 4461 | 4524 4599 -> -0.02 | 6.61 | 7.36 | 7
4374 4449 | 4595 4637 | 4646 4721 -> 0.01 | 6.89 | 8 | 7.73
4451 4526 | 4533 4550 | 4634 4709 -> 0.08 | 7.43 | 7.92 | 7.57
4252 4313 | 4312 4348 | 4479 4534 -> -0.03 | 6.54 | 7.38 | 6.72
